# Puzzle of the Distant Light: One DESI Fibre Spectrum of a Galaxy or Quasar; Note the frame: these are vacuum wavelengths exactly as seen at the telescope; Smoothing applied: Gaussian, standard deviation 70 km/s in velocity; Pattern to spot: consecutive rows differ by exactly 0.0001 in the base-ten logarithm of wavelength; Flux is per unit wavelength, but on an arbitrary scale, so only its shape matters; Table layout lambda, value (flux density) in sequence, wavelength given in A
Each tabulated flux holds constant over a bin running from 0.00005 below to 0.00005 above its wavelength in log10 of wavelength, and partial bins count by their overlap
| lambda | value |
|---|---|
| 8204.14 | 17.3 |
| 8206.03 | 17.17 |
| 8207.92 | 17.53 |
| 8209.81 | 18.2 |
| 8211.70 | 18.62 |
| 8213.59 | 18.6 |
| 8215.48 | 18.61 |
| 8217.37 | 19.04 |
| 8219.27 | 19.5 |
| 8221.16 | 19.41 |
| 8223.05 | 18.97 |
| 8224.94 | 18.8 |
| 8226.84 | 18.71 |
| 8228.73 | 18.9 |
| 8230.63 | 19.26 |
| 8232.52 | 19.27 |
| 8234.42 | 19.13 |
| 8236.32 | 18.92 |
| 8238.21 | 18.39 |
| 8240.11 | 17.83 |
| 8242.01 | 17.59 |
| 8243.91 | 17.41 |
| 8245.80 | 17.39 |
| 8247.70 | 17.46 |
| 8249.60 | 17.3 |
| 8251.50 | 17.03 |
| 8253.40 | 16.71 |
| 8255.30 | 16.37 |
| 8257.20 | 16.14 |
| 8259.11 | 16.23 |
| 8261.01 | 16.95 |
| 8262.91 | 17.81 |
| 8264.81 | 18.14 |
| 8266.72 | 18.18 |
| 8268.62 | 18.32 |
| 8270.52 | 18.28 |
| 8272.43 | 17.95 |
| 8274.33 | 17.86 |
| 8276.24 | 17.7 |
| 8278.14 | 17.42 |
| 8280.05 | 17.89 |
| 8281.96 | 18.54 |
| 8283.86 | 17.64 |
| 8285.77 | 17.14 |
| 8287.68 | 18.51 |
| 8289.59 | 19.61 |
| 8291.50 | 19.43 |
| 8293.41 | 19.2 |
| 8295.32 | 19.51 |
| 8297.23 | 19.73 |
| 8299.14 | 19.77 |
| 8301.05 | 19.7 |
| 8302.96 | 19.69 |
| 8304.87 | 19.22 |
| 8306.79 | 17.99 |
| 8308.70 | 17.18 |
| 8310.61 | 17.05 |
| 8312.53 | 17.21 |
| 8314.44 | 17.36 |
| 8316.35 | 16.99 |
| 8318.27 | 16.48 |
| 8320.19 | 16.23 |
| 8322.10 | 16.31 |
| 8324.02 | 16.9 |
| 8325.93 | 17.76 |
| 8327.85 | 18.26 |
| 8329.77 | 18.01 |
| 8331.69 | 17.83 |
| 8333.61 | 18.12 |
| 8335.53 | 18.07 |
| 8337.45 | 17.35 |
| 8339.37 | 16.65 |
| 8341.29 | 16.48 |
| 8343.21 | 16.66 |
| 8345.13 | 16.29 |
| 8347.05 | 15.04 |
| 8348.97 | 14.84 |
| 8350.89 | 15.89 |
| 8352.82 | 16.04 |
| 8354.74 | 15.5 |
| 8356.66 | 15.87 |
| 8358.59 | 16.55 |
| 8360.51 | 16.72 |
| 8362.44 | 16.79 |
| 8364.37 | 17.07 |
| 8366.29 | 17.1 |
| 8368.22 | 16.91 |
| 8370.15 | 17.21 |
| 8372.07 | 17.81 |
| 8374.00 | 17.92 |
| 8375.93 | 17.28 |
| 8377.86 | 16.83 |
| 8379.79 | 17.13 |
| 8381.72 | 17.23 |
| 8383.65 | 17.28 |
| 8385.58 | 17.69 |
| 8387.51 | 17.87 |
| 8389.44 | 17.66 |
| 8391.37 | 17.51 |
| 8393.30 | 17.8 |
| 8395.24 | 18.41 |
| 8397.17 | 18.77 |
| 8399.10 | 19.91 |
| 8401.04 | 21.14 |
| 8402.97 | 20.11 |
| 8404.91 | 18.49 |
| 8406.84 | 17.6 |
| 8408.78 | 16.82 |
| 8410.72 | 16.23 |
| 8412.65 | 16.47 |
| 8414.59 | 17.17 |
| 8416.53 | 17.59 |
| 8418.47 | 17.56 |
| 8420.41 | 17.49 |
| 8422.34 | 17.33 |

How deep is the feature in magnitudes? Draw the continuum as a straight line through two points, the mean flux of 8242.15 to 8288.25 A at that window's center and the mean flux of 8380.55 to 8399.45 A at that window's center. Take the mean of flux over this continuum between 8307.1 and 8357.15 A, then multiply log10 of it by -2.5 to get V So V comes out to 0.06 mag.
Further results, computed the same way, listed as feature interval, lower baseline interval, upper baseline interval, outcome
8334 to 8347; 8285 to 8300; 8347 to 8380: 0.04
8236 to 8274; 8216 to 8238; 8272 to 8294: 0.07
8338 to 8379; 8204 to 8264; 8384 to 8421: 0.09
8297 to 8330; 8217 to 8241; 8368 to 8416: 0.03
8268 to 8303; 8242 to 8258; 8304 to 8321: -0.09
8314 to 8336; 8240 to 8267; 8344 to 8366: -0.06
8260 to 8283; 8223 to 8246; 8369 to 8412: 0.03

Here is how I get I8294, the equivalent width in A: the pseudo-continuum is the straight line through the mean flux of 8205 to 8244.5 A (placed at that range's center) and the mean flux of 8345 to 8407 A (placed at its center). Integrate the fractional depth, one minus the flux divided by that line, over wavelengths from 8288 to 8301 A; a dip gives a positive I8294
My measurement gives -1.1 A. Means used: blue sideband 18.6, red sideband 17.4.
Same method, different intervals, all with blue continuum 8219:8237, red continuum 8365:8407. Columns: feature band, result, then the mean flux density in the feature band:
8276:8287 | 0.6 A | 17.7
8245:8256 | 1.1 A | 17.1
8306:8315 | 0.6 A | 17.4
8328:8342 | 0.6 A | 17.6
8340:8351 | 1.4 A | 15.9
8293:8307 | -0.6 A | 19.4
